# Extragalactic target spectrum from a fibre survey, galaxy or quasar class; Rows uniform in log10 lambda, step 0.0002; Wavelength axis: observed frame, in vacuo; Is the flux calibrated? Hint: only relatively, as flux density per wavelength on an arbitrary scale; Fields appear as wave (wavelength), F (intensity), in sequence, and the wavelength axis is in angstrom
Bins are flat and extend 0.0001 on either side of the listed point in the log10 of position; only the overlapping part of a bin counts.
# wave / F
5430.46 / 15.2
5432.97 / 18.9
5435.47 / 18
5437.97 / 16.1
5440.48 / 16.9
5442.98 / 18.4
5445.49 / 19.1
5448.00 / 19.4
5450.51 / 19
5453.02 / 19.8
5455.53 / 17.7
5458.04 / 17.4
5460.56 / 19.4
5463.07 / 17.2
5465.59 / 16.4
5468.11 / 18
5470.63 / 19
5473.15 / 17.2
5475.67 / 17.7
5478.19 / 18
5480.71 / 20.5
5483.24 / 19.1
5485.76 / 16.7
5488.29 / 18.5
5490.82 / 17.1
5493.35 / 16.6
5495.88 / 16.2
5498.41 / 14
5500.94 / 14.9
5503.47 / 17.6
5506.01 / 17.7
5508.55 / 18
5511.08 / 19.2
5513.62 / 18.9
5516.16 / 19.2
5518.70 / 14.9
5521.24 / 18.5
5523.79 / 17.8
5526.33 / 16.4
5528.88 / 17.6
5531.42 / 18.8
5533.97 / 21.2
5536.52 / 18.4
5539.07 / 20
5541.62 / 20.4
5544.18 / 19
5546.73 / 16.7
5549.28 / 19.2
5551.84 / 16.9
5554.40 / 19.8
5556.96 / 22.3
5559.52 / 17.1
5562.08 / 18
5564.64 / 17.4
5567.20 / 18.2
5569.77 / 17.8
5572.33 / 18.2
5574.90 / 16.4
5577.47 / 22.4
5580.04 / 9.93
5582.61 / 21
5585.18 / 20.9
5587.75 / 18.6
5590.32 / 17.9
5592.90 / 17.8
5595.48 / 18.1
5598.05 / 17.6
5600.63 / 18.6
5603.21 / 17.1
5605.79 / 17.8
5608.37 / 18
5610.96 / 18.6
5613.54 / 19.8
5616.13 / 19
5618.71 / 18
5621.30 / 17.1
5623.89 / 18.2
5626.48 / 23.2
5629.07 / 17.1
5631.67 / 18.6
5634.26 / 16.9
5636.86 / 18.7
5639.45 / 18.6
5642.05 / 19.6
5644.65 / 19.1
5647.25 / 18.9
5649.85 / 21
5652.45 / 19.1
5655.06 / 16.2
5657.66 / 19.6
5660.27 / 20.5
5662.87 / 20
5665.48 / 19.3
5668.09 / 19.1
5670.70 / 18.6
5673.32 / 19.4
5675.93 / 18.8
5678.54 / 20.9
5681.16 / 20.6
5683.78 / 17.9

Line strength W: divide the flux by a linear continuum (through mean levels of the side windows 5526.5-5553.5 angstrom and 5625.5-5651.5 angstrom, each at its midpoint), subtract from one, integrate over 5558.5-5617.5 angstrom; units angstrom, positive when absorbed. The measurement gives 2.6 angstrom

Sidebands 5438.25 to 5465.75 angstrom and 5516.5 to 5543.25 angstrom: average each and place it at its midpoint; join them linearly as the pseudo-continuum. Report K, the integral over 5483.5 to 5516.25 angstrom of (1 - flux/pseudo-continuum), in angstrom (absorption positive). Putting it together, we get 2.0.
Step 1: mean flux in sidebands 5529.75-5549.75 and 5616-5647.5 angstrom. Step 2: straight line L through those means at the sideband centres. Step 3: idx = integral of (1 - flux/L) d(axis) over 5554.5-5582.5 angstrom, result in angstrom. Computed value 1.5 angstrom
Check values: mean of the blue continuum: 19.2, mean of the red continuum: 18.7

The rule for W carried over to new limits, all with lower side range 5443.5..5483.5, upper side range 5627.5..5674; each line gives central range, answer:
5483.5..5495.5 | 0.76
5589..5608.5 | 0.96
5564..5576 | 0.69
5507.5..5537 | 0.53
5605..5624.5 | 0.51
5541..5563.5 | -0.14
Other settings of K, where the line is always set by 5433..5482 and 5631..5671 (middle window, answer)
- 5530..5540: -0.6 angstrom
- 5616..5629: 0.0 angstrom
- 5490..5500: 1.3 angstrom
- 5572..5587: 0.4 angstrom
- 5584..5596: 0.0 angstrom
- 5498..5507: 1.1 angstrom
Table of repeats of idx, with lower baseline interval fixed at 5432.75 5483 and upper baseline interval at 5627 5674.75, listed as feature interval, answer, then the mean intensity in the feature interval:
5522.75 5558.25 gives -0.69 angstrom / 18.9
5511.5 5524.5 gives 0.35 angstrom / 17.9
